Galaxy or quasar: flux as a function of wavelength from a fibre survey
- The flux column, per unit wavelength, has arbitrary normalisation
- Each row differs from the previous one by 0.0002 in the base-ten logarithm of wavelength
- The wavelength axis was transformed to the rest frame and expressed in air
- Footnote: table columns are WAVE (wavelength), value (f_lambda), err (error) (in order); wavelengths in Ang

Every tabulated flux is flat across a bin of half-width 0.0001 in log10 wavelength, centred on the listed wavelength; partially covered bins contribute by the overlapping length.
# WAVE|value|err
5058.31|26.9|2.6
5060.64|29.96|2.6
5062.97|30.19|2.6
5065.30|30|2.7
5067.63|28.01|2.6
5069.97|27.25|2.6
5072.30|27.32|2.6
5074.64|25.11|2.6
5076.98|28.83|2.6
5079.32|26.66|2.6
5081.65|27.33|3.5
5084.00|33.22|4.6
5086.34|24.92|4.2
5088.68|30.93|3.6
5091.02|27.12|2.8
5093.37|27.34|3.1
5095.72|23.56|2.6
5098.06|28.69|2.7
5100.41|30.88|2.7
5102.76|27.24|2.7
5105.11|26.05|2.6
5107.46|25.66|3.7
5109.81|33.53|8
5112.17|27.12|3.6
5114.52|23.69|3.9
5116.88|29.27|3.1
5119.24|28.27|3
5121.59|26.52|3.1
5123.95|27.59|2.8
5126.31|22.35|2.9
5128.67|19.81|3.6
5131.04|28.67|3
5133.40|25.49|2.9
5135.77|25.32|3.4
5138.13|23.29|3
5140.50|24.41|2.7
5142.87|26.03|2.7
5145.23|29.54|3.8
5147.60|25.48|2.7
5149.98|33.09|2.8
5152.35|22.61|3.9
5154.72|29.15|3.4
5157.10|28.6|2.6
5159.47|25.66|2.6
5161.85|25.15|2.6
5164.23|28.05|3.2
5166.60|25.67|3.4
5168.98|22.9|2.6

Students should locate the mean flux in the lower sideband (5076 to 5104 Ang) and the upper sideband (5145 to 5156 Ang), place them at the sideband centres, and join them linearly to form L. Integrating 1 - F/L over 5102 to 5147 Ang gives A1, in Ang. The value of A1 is 2.64 Ang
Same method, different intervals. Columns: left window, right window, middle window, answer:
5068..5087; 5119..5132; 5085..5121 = -1.69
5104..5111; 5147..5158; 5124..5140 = 2.11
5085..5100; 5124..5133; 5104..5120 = -1.23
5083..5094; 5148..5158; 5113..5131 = 1.77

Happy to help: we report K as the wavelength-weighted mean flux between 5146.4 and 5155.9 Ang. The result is 27.6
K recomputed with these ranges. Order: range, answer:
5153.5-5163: 27.1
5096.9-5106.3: 28.2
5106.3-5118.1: 27.8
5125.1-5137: 24.3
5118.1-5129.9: 24.9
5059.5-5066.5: 30.1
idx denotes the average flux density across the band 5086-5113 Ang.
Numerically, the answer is 27.9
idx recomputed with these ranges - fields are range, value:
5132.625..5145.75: 25.5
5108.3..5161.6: 26.6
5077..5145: 26.9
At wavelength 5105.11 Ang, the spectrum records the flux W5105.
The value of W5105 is 26.05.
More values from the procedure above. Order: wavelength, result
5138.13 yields 23.29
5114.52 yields 23.69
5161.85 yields 25.15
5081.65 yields 27.33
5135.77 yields 25.32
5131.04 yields 28.67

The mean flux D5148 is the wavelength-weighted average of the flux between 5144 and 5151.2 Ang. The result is 29.3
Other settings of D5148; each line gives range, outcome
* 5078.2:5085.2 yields 29.1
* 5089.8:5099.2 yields 26.7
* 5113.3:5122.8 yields 27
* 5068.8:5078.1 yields 27.1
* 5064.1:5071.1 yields 28.4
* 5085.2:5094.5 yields 27.6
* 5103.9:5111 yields 28.4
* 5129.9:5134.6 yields 27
